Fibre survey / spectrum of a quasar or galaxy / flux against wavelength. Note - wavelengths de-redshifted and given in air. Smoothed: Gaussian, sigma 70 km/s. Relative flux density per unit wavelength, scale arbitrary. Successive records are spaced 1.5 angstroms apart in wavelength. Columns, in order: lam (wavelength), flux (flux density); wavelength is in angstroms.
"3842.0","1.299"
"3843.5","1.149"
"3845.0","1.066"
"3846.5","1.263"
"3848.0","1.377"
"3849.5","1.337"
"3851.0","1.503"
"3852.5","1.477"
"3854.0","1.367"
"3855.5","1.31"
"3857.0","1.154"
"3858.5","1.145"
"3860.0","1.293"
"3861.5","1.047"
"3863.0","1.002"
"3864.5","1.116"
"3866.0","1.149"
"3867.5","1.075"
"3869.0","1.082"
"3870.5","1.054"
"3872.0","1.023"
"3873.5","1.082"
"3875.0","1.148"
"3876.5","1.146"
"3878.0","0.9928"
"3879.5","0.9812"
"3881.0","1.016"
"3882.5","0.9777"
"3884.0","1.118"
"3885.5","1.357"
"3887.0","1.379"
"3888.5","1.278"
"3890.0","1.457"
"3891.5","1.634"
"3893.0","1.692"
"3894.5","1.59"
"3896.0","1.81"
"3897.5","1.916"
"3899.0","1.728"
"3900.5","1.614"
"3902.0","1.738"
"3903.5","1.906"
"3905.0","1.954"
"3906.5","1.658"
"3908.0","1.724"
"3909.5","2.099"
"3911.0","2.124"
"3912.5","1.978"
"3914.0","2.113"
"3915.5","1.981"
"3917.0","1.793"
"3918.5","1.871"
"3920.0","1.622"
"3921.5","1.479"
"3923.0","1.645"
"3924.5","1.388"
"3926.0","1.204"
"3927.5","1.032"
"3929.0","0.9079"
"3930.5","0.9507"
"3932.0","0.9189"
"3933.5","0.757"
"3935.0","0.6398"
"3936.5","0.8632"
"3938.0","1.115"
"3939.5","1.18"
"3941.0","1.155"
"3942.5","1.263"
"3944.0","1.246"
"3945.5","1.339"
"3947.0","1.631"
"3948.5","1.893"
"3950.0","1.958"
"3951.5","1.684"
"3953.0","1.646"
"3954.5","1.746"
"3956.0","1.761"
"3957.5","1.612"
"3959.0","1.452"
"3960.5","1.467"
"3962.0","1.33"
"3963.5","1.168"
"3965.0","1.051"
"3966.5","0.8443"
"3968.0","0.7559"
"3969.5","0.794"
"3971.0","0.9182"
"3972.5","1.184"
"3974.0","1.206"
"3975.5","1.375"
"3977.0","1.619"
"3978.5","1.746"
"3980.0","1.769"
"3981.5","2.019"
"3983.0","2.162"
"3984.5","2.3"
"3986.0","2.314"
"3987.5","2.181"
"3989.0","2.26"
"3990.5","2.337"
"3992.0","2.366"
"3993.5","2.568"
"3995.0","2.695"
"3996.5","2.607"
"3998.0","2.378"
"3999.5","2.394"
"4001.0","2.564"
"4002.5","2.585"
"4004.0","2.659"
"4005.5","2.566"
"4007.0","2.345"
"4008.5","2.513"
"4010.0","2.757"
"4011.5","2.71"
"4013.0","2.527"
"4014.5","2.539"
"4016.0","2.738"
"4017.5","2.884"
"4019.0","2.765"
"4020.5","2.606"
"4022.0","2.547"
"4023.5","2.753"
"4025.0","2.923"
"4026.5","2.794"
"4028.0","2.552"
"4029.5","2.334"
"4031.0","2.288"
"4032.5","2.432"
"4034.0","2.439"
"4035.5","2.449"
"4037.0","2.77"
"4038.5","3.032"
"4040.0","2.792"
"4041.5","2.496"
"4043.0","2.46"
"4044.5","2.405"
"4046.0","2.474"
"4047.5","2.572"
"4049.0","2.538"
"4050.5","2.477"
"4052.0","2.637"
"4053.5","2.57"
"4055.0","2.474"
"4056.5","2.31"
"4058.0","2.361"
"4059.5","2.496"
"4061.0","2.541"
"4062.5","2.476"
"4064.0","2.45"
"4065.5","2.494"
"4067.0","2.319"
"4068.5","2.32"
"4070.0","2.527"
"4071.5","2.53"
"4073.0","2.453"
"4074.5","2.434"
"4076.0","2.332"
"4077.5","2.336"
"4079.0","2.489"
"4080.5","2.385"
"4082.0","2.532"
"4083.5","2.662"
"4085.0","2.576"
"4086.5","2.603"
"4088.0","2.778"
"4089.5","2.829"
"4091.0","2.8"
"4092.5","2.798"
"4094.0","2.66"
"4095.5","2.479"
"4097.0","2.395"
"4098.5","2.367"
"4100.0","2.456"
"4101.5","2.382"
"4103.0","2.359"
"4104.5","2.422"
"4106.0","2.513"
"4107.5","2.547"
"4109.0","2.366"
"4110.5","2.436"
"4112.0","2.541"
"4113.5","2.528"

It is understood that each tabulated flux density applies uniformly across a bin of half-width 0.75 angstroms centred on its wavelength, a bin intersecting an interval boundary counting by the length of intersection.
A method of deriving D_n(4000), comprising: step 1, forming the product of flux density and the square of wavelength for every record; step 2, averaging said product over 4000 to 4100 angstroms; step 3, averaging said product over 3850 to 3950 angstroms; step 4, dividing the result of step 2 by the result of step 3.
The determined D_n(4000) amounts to 2.0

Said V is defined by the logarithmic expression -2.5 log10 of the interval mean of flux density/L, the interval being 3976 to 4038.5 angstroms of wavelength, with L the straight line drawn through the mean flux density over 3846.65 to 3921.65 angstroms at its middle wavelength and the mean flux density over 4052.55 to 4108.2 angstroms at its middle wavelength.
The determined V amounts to -0.17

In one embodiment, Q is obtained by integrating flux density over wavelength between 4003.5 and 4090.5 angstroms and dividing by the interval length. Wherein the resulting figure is 2.55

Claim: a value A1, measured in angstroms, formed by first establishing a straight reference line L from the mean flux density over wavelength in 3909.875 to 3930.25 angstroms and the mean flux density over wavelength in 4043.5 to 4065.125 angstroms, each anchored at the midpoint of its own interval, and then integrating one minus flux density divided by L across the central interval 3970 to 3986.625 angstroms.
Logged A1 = 2.7 angstroms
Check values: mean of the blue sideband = 1.62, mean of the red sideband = 2.48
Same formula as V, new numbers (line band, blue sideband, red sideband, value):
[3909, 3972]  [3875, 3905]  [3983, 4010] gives 0.332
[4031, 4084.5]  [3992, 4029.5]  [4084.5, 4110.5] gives 0.034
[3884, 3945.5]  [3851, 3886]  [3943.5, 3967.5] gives -0.137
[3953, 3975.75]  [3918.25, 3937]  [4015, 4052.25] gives 0.291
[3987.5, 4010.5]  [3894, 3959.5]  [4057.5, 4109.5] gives -0.249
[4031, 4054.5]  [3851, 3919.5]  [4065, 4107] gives -0.126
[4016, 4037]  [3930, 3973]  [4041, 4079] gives -0.245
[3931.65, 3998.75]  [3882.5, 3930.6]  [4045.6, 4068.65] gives 0.235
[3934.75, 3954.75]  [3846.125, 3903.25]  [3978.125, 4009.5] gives 0.358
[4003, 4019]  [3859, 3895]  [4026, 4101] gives -0.220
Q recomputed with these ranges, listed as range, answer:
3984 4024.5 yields 2.54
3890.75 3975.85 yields 1.46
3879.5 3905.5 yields 1.52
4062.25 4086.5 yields 2.46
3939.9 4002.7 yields 1.74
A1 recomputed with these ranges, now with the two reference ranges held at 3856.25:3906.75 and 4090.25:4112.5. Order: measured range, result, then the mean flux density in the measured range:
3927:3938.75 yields 5.2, 0.895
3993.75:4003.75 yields -3.0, 2.54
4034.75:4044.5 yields -2.1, 2.65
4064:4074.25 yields -0.5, 2.44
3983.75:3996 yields -3.0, 2.38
